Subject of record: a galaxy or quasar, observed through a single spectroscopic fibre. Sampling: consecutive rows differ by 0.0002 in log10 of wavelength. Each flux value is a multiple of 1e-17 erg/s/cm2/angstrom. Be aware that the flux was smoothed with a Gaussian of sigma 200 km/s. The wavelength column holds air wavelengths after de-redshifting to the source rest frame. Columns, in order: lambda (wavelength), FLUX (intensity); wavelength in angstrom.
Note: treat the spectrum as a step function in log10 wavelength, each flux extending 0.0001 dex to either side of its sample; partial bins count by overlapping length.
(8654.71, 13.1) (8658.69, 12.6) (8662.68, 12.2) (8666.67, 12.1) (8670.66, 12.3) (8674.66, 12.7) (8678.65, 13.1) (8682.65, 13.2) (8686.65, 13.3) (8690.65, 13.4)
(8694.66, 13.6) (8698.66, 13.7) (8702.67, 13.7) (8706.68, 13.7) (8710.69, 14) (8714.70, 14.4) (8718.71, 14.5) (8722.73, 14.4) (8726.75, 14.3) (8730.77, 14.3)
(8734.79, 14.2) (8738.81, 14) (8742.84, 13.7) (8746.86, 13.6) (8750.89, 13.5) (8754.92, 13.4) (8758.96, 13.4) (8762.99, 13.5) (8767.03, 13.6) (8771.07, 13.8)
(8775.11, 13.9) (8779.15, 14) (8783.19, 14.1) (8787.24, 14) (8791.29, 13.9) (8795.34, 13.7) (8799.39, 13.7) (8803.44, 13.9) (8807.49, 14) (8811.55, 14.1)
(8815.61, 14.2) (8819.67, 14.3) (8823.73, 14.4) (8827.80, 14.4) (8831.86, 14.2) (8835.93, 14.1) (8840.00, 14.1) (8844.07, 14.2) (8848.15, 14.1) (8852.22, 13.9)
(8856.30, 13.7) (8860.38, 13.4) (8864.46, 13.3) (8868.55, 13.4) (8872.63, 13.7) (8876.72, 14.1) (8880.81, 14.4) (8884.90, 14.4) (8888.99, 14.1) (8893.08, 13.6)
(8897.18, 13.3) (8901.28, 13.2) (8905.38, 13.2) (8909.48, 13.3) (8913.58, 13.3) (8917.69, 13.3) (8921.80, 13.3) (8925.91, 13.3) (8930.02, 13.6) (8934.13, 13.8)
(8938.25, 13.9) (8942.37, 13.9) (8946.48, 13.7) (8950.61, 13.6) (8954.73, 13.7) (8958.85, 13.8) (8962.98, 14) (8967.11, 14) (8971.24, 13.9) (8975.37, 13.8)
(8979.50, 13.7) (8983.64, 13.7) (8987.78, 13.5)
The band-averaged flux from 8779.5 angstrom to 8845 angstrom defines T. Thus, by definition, 14.1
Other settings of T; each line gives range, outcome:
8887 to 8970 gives 13.6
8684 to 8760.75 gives 13.8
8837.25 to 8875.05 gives 13.8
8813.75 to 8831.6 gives 14.3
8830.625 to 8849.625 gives 14.1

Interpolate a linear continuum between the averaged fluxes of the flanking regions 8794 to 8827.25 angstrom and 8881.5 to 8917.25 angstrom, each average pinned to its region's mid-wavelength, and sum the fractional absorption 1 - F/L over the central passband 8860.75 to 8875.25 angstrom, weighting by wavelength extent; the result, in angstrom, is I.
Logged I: 0.3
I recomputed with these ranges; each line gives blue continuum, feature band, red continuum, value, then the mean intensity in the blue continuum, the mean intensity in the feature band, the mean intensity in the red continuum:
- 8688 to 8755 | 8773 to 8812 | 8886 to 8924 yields -0.56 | 13.9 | 13.9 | 13.4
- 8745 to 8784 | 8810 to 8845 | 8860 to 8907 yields -1.40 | 13.7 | 14.2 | 13.7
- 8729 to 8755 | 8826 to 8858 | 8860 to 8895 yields -0.57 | 13.8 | 14.1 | 13.8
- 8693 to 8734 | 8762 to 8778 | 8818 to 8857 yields 0.43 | 14.1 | 13.7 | 14.2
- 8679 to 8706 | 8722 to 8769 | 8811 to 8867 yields -0.50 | 13.5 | 13.8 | 14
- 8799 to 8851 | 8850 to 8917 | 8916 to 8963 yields 1.21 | 14.1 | 13.6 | 13.6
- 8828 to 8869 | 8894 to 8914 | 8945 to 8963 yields 0.76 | 13.9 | 13.3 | 13.7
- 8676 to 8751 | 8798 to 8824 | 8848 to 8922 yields -0.69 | 13.8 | 14.1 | 13.6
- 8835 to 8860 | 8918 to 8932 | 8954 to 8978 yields 0.53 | 14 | 13.4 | 13.9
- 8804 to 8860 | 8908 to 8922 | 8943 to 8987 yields 0.61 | 14.1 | 13.3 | 13.8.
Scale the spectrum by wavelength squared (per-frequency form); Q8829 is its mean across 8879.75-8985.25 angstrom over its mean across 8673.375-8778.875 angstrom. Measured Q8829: 1.04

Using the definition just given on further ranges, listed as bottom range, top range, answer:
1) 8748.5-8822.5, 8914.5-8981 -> 1.03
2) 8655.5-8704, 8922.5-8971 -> 1.12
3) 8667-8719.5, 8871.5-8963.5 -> 1.07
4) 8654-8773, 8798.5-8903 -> 1.06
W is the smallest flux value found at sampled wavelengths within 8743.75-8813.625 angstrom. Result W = 13.4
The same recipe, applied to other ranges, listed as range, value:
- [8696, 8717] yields 13.7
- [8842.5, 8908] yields 13.2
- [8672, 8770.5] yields 12.7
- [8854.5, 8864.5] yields 13.3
